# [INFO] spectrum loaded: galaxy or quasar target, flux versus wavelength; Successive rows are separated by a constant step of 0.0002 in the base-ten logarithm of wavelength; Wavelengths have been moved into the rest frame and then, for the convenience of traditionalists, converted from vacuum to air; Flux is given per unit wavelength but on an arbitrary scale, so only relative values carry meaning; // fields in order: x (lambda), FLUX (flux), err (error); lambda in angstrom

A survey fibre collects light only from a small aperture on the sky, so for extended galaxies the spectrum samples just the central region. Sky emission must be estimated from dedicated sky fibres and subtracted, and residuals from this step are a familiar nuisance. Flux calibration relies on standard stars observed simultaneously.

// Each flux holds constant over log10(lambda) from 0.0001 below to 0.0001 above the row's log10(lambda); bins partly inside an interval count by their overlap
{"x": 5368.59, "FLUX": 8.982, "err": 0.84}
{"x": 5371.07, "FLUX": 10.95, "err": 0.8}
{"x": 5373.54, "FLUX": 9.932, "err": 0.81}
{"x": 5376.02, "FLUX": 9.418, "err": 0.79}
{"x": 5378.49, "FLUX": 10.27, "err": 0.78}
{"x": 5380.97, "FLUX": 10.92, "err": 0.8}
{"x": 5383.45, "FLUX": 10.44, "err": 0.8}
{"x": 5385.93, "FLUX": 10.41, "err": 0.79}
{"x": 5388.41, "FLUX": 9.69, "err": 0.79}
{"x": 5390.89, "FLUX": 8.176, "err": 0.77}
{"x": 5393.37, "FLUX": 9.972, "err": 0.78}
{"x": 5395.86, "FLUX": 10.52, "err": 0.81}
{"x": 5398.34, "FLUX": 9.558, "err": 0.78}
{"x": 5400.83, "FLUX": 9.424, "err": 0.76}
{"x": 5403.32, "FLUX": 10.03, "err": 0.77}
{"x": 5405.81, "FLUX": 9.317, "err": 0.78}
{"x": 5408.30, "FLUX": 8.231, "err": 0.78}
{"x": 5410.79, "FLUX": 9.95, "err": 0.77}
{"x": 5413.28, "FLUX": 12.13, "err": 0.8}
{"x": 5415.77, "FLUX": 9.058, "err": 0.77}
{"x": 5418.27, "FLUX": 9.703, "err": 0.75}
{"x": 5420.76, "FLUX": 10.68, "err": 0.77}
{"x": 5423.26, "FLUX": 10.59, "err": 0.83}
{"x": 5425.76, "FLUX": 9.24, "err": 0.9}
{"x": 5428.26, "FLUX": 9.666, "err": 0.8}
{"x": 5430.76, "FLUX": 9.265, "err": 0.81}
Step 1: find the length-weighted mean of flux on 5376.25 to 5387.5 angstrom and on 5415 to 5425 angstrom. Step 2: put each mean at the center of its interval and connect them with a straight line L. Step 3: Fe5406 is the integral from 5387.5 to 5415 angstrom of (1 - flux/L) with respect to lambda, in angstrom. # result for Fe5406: 1.3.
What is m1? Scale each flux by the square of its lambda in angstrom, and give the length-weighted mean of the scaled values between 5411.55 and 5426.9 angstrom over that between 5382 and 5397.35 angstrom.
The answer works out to 1.0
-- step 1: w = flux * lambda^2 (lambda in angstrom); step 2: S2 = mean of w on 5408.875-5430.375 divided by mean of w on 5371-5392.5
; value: 1.0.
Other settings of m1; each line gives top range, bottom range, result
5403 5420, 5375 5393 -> 1.00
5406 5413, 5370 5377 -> 0.96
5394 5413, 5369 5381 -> 0.97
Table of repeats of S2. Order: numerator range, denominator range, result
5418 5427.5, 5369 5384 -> 1.00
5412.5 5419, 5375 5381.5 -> 1.02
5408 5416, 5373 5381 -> 1.02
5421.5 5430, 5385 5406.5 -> 1.03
